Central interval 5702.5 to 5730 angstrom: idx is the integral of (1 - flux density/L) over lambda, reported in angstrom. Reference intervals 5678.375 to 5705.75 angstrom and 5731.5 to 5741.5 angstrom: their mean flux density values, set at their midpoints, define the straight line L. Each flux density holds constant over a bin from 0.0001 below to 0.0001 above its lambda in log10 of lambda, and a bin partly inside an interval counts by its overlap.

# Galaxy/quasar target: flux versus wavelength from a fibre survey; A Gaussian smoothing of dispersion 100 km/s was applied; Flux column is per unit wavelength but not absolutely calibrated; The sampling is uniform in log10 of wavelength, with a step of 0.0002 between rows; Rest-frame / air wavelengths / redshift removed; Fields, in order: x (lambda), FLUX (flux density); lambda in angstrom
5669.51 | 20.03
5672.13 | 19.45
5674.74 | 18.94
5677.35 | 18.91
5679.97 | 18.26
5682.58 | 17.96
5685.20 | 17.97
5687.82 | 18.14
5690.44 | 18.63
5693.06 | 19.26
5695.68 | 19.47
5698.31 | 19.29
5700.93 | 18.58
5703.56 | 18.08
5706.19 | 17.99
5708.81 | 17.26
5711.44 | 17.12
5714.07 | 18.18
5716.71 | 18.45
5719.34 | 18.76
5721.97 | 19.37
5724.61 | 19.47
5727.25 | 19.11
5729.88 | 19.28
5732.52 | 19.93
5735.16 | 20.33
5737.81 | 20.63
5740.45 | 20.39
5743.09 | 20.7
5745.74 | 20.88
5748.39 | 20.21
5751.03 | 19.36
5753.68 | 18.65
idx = 1.53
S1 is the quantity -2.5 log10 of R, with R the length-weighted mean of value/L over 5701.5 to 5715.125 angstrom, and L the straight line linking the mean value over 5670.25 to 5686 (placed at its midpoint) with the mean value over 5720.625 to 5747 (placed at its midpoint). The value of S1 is 0.09 mag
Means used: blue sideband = 18.6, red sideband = 20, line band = 17.8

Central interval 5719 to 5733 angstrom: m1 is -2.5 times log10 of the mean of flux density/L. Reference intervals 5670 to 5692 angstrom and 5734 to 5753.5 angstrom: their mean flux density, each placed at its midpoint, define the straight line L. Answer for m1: 0.03 mag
